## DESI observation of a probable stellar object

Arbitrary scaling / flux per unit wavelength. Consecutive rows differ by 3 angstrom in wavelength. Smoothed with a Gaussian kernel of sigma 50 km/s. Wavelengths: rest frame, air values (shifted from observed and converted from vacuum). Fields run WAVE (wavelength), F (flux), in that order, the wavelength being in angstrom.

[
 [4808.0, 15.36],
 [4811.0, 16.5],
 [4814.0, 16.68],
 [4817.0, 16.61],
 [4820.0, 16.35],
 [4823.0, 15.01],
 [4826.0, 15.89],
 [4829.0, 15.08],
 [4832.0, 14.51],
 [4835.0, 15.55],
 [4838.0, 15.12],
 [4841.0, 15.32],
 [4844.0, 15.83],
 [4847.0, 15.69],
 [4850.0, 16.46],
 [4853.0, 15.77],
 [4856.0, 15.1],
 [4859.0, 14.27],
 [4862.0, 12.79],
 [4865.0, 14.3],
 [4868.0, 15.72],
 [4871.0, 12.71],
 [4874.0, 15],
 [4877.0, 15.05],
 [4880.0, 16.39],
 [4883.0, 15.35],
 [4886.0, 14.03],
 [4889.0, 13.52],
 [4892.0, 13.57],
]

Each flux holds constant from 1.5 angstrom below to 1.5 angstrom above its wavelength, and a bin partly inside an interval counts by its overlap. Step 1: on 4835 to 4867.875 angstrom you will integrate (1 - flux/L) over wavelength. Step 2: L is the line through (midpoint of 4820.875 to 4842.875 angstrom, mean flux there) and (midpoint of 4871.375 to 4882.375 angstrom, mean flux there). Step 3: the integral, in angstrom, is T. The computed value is 0.2 angstrom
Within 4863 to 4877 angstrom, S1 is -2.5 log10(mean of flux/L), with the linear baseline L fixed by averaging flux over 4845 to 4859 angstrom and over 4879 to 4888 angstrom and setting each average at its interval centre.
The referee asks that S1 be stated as 0.06 mag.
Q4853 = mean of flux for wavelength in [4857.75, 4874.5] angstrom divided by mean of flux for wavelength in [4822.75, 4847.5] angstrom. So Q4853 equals 0.92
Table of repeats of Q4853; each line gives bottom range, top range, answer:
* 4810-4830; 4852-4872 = 0.90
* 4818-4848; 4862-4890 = 0.94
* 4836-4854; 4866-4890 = 0.94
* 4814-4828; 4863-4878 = 0.90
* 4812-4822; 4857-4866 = 0.84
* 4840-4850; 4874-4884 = 0.99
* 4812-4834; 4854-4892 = 0.92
